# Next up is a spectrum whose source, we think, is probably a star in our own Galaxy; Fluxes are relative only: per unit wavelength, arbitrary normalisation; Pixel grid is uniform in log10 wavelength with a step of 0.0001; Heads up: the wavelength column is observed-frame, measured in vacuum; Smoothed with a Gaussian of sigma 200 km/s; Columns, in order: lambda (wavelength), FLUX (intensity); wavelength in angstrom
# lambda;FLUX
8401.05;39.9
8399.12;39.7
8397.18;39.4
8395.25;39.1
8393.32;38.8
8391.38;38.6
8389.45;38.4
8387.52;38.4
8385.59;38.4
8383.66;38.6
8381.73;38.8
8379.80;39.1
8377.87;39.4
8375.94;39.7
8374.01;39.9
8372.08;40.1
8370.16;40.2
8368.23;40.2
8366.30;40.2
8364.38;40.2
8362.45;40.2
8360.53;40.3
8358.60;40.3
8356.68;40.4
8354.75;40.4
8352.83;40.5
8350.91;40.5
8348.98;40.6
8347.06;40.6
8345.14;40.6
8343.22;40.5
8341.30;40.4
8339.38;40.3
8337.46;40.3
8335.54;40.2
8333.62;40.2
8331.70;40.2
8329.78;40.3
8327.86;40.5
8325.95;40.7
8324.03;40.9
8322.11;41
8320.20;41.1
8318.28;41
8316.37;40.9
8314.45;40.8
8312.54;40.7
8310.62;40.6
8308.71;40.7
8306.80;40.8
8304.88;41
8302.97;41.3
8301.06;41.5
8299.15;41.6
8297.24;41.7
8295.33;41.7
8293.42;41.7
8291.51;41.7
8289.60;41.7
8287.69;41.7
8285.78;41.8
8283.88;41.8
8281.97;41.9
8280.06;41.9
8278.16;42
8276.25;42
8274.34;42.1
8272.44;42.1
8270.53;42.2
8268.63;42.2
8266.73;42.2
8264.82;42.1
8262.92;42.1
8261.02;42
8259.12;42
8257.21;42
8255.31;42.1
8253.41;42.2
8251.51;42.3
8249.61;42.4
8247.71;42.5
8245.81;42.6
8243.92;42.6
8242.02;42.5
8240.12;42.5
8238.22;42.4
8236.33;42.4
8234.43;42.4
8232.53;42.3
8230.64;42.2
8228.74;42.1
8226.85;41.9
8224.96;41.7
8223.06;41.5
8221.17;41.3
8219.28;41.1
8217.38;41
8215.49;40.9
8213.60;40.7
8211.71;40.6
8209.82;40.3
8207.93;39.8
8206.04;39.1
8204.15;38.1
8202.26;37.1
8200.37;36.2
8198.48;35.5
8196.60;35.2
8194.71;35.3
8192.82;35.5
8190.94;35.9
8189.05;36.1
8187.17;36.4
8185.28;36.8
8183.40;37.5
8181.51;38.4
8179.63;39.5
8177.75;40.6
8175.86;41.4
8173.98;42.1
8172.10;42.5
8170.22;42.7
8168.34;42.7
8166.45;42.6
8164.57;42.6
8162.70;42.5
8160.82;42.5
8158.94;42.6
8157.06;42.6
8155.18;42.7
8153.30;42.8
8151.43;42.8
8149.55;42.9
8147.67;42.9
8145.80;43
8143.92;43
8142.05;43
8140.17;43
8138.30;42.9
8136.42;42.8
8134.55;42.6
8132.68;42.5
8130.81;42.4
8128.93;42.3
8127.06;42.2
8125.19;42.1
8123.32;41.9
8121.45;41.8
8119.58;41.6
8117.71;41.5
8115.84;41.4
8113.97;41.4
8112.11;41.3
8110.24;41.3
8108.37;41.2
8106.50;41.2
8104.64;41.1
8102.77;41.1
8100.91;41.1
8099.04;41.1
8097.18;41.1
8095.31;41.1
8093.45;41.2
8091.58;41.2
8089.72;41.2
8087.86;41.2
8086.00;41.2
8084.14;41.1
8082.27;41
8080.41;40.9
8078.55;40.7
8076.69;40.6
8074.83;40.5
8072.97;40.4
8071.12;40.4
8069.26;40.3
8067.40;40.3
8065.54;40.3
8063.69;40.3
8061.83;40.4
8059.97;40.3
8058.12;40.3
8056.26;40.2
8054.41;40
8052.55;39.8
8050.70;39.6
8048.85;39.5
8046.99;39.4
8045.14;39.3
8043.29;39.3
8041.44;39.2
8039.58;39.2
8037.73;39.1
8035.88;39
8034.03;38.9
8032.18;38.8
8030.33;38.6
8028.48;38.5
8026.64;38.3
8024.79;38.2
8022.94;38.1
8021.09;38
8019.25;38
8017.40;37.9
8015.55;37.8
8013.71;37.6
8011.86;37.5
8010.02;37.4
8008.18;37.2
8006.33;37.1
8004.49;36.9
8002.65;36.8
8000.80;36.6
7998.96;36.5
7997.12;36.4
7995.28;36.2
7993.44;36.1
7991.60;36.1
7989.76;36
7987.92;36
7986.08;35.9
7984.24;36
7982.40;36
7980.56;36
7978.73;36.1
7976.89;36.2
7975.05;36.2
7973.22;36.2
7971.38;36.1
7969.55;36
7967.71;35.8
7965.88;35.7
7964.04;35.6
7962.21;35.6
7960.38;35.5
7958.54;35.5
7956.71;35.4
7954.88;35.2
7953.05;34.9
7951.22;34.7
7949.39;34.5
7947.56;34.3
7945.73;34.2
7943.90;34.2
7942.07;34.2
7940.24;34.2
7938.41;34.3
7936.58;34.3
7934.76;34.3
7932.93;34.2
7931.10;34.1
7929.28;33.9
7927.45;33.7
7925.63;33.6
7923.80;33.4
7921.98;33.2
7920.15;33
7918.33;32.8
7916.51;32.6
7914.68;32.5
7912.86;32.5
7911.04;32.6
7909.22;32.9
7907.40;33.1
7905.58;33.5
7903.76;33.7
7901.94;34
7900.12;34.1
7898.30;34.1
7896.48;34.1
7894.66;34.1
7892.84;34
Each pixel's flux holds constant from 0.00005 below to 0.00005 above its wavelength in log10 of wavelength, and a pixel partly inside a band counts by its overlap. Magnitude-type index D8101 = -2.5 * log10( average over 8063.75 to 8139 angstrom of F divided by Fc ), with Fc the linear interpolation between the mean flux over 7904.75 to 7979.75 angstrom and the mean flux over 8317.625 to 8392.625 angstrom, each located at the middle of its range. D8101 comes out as -0.13 mag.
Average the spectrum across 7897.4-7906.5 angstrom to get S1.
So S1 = 33.9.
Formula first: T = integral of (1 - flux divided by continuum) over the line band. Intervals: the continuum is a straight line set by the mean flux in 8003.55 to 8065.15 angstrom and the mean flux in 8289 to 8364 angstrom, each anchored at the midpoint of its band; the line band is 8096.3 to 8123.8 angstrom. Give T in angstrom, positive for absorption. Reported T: -1.42 angstrom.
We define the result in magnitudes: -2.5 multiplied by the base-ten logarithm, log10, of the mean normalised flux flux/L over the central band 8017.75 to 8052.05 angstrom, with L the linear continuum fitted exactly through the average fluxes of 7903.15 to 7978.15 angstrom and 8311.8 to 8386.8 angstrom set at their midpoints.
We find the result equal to -0.09 mag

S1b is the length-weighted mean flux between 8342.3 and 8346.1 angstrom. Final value 40.6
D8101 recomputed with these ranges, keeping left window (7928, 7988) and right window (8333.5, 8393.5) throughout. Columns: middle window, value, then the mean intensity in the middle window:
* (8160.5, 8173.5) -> -0.14 mag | 42.6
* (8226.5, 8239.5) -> -0.11 mag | 42.3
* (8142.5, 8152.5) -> -0.15 mag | 42.9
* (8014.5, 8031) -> -0.07 mag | 38.2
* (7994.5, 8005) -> -0.03 mag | 36.6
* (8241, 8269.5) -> -0.10 mag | 42.3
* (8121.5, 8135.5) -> -0.14 mag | 42.3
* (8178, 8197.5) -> 0.03 mag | 36.8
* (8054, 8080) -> -0.11 mag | 40.4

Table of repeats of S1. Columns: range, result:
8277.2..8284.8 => 41.9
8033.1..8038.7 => 39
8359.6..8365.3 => 40.2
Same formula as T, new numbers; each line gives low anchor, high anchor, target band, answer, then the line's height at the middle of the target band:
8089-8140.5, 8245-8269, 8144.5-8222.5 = 3.43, 41.9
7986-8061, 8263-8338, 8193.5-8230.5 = 0.76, 40.3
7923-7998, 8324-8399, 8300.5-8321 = -0.85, 39.3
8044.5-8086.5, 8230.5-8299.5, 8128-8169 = -1.67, 41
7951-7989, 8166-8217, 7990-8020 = -0.60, 36.3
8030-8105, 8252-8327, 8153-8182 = -0.79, 40.9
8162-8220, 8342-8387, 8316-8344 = -0.52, 39.8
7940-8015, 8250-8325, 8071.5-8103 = -2.53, 37.9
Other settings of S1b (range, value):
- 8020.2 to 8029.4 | 38.2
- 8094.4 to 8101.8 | 41.1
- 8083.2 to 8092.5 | 41.2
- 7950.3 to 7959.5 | 35.1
